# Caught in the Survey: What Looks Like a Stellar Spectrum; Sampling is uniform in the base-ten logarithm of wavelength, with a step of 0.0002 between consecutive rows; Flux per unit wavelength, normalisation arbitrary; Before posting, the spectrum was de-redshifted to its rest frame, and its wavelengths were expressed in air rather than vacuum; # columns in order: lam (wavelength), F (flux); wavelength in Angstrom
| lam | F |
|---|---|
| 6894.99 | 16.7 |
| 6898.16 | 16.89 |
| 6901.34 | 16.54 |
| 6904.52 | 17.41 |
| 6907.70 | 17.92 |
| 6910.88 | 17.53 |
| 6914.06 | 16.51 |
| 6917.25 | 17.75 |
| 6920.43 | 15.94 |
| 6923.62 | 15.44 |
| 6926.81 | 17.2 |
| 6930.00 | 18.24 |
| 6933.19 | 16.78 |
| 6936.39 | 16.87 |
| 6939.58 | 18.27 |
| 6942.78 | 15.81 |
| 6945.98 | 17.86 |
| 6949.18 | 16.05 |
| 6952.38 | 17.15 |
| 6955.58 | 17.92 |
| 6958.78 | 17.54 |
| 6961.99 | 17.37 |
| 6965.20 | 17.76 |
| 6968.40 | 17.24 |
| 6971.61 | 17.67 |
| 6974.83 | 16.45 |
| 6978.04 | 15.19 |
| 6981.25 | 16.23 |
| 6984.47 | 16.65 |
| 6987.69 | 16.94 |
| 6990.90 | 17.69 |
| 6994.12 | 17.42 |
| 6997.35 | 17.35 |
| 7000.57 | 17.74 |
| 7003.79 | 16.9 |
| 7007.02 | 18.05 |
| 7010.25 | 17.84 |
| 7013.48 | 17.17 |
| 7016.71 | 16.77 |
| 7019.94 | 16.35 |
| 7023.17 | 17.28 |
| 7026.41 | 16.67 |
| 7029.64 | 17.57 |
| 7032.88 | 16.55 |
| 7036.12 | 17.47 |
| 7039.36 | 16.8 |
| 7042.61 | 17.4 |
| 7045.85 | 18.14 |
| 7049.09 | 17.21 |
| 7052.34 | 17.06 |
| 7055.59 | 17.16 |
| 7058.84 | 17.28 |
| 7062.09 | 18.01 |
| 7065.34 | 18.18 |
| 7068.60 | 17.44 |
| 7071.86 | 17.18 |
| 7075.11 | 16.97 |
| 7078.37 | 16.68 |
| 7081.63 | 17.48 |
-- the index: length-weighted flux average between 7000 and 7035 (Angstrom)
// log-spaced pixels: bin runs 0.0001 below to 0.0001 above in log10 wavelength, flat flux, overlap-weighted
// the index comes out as 17.2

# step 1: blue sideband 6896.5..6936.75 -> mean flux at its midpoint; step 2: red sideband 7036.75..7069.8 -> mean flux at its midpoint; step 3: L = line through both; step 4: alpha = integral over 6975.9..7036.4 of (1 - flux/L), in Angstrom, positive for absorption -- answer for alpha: 0.98 Angstrom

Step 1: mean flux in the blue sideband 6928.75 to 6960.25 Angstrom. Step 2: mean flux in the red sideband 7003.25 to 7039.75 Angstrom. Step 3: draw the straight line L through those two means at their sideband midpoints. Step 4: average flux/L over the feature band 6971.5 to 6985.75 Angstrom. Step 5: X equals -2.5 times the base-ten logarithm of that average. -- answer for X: 0.06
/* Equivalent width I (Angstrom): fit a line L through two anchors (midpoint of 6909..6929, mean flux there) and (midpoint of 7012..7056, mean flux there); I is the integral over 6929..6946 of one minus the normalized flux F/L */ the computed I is -0.4 Angstrom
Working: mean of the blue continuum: 16.8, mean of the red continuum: 17.1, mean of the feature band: 17.2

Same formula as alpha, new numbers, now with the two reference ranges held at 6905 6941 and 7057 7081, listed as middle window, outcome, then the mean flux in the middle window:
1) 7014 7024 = 0.29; 16.8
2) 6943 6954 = 0.20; 16.9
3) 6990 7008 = -0.24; 17.5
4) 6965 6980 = 0.40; 16.8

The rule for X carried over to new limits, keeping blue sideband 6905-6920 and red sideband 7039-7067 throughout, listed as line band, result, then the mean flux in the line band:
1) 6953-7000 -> 0.02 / 17.1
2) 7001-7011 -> -0.01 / 17.6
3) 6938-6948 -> 0.01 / 17.2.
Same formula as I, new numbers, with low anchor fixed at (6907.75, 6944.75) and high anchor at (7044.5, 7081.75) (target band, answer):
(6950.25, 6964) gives -0.30 Angstrom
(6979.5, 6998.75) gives 0.16 Angstrom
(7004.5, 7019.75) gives -0.07 Angstrom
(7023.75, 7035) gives 0.20 Angstrom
